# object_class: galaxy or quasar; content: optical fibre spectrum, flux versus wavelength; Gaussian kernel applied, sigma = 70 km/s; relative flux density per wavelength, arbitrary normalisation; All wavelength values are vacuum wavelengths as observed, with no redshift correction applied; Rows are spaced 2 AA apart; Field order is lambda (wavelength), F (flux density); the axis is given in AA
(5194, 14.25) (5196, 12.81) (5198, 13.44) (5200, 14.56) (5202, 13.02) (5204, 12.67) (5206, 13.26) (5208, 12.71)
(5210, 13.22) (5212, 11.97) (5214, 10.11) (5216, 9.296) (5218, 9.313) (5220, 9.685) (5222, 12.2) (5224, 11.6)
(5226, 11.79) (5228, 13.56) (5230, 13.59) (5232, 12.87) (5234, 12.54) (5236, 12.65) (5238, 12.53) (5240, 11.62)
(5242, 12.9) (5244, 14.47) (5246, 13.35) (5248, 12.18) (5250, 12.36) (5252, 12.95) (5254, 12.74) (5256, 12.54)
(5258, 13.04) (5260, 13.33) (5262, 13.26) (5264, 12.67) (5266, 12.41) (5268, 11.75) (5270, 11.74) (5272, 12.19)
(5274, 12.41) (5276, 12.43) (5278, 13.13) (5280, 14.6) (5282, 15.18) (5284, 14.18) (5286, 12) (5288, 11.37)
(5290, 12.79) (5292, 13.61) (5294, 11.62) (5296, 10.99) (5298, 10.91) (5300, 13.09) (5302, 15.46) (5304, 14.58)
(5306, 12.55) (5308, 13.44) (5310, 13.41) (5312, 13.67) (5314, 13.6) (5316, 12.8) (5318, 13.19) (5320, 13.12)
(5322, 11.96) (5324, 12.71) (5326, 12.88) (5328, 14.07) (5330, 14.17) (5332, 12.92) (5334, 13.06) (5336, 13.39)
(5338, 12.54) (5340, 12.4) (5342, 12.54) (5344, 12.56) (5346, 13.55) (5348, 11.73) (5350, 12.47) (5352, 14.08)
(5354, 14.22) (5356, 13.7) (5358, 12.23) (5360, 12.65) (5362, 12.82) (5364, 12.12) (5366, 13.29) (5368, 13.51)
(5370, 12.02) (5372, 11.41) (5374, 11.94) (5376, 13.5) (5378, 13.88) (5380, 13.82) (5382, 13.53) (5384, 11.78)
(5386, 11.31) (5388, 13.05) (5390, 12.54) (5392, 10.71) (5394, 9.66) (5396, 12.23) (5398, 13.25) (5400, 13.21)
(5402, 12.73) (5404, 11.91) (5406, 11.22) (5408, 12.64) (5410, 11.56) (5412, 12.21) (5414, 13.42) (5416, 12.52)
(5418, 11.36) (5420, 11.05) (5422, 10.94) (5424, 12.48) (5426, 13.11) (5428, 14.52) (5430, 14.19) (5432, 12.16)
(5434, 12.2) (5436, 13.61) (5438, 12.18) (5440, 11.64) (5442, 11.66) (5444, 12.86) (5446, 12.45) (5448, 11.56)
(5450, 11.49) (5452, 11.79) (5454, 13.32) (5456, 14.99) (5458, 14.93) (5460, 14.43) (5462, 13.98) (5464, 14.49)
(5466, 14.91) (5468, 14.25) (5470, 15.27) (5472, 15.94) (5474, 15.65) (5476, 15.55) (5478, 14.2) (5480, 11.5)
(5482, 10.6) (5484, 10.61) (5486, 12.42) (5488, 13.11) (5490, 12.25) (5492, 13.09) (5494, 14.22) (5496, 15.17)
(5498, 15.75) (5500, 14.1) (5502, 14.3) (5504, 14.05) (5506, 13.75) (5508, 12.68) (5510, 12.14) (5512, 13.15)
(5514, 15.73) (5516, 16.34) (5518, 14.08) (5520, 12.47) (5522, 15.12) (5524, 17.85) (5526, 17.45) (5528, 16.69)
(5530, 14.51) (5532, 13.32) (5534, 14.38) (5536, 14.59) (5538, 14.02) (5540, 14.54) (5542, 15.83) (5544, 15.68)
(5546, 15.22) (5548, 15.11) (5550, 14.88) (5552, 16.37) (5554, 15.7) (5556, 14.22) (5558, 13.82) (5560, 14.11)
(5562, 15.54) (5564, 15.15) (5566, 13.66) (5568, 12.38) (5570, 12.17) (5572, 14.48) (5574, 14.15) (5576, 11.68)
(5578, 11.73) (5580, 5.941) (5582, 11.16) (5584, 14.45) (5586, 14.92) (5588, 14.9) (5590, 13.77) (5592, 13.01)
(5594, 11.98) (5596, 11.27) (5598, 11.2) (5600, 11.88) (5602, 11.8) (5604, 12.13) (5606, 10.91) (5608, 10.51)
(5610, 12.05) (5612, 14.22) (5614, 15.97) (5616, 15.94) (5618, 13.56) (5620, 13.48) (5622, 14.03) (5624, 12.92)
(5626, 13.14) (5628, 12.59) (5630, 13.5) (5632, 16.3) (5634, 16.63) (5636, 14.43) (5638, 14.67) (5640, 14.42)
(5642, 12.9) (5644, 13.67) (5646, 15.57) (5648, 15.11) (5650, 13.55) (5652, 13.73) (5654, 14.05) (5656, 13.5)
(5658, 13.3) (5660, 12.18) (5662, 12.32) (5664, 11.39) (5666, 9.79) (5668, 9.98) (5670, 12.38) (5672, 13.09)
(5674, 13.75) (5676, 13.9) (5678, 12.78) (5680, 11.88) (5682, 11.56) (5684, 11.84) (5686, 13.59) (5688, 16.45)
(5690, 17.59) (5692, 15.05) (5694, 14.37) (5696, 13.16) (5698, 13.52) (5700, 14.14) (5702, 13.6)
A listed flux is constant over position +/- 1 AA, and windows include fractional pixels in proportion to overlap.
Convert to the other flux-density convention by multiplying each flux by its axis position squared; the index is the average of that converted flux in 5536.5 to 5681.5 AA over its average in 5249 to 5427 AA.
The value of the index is 1.17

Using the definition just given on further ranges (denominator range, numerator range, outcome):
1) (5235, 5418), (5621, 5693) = 1.20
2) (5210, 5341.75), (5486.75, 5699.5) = 1.22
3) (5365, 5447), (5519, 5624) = 1.18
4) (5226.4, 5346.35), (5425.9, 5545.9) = 1.16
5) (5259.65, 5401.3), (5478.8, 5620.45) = 1.16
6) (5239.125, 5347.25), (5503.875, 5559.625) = 1.25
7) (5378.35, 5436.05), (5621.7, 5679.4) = 1.18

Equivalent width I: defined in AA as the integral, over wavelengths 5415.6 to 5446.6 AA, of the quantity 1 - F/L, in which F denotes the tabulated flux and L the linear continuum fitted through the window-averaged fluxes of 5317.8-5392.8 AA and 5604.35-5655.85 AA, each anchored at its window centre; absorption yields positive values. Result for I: 1.63 AA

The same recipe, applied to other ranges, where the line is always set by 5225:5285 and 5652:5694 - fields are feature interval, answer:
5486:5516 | -2.0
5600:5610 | 1.2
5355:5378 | 0.4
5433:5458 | 0.8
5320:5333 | -0.2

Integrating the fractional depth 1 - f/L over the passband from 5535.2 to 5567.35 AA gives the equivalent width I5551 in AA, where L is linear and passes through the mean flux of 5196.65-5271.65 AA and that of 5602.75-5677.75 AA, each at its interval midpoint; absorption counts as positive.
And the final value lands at -4.2 AA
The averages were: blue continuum 12.4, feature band 14.9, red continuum 13.4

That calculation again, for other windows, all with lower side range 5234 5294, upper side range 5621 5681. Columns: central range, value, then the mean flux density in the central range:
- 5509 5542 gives -4.0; 14.8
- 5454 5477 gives -3.1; 14.9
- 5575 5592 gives 1.2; 12.4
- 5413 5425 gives 1.0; 12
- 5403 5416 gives 0.8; 12.2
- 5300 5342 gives -1.2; 13.3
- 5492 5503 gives -1.2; 14.6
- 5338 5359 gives 0.0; 12.9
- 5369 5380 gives 0.3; 12.7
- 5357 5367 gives 0.3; 12.6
